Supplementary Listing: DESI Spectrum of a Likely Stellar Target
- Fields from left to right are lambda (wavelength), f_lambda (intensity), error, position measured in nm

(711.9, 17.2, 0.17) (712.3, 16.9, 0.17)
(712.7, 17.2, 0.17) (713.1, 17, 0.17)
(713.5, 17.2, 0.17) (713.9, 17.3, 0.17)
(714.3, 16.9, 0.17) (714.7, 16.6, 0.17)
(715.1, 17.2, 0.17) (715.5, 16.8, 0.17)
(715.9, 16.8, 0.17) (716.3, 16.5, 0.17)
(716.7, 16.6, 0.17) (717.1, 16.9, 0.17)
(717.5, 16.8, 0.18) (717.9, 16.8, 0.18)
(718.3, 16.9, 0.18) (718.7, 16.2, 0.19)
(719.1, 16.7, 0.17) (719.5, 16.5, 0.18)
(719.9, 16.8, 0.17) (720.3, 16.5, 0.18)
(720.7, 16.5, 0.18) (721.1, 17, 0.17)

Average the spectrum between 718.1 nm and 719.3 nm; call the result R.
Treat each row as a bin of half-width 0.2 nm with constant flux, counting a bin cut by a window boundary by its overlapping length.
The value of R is 16.6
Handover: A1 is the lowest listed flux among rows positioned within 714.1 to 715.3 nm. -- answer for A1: 16.6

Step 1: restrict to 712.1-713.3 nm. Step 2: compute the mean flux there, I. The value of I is 17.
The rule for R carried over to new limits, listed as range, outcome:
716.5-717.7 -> 16.8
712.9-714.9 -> 17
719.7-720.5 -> 16.6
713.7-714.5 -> 17.1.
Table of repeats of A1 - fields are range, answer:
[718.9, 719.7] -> 16.5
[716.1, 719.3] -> 16.2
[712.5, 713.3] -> 17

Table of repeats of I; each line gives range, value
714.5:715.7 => 16.9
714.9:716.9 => 16.8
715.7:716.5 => 16.6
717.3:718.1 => 16.8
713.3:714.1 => 17.3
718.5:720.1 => 16.6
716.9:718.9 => 16.7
